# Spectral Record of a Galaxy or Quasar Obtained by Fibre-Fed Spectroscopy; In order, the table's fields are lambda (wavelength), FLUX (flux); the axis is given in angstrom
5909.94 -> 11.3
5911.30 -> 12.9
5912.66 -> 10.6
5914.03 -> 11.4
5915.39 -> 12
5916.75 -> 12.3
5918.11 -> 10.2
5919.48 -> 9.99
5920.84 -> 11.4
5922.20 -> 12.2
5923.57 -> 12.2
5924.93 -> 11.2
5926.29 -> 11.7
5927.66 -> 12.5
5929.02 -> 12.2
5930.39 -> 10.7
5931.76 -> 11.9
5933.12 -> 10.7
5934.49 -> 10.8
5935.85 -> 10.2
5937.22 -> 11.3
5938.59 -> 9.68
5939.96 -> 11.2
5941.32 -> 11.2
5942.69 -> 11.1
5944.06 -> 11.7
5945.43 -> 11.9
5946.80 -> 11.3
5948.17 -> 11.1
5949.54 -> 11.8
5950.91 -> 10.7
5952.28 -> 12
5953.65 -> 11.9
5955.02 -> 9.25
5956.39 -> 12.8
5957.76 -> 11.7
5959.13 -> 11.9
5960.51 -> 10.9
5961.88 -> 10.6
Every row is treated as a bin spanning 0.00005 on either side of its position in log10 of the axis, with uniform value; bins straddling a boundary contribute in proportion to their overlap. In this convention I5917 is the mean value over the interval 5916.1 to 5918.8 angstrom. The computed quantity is 11.2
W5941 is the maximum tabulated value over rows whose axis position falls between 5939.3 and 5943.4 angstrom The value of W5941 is 11.2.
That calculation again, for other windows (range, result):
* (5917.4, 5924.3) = 12.2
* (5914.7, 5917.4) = 12.3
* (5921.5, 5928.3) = 12.5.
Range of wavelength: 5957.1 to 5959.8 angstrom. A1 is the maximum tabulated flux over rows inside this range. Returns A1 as 11.9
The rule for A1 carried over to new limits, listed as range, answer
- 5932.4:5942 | 11.3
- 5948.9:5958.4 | 12.8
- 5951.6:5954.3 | 12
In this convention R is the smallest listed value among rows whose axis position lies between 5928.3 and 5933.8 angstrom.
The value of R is 10.7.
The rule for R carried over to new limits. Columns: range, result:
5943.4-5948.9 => 11.1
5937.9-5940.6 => 9.68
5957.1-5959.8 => 11.7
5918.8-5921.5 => 9.99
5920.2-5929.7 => 11.2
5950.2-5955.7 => 9.25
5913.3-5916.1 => 11.4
